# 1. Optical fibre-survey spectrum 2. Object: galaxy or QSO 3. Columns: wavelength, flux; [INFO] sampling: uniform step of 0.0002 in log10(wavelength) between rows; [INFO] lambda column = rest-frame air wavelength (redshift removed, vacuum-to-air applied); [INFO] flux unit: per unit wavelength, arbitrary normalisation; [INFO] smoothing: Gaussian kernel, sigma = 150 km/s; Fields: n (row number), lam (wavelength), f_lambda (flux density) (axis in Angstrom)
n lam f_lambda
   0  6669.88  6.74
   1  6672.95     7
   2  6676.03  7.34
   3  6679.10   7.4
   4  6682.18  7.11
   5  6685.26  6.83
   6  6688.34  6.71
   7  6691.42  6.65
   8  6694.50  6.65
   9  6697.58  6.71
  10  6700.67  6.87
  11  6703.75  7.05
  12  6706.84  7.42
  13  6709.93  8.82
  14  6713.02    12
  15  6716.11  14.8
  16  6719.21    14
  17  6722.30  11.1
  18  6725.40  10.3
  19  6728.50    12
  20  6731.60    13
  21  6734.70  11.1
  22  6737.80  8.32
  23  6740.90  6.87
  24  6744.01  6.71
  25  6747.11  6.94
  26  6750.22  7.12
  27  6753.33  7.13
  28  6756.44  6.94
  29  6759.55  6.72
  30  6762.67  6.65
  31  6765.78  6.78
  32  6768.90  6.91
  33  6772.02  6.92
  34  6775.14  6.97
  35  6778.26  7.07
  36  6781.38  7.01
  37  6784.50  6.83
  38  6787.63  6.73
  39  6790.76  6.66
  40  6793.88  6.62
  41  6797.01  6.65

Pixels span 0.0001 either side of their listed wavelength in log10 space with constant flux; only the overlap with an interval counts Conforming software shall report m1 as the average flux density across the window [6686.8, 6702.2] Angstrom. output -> 6.72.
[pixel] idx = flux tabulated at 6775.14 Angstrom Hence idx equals 6.97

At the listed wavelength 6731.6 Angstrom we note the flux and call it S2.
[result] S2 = 13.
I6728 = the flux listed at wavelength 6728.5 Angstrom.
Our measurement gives 12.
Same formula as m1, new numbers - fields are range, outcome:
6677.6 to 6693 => 6.94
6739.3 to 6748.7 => 6.85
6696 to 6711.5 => 7.38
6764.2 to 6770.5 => 6.84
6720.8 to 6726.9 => 10.7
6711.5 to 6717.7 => 13.4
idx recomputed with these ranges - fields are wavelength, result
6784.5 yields 6.83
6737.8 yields 8.32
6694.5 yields 6.65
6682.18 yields 7.11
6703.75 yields 7.05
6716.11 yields 14.8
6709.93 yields 8.82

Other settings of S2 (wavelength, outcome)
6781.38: 7.01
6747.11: 6.94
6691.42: 6.65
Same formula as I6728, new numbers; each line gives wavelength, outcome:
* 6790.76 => 6.66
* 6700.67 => 6.87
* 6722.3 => 11.1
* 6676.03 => 7.34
